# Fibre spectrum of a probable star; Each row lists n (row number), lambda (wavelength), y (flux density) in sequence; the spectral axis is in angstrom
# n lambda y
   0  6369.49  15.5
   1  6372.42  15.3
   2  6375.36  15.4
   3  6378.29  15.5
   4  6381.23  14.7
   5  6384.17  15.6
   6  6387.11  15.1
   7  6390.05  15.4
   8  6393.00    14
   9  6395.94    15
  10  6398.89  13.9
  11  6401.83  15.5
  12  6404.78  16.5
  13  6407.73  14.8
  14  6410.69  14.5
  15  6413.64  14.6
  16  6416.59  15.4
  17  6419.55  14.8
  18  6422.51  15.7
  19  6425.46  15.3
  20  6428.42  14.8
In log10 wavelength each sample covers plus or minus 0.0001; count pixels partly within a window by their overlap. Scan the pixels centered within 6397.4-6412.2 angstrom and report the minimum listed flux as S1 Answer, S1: 13.9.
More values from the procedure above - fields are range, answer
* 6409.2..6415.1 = 14.5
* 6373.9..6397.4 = 14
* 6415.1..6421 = 14.8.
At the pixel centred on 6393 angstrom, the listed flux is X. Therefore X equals 14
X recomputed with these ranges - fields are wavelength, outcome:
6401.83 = 15.5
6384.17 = 15.6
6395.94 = 15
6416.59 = 15.4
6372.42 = 15.3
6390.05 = 15.4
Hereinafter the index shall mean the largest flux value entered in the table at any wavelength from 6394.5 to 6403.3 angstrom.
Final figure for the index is 15.5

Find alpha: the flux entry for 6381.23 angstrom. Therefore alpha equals 14.7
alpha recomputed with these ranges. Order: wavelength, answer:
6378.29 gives 15.5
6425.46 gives 15.3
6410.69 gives 14.5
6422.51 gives 15.7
